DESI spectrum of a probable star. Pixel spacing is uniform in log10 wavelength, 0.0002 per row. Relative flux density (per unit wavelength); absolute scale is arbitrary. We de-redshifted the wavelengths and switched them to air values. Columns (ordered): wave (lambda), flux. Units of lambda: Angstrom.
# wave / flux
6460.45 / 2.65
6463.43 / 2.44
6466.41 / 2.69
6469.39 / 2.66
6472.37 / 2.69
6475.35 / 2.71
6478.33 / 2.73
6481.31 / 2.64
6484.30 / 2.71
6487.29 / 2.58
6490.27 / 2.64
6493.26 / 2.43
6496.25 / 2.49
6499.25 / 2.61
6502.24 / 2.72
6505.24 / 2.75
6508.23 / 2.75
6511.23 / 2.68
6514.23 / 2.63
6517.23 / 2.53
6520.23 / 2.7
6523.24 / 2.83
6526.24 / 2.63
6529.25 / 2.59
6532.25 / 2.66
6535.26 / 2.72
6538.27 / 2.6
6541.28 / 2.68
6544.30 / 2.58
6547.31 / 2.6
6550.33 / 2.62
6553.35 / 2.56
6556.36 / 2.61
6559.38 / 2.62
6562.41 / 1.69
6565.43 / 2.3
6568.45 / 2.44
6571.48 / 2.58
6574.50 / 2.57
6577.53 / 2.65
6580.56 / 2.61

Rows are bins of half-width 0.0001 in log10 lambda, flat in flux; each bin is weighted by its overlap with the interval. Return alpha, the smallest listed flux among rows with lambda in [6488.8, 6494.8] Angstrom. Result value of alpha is 2.43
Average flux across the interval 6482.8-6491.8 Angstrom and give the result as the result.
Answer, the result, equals 2.64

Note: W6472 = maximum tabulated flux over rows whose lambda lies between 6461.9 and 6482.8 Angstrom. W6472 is 2.73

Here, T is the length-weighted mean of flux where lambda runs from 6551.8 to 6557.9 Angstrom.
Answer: 2.59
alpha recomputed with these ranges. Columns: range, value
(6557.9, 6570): 1.69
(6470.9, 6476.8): 2.69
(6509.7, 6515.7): 2.63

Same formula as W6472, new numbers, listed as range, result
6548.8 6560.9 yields 2.62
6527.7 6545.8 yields 2.72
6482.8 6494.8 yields 2.71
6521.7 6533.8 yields 2.83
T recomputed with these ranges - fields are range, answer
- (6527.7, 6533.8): 2.63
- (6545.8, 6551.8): 2.61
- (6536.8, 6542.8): 2.64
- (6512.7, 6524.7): 2.67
